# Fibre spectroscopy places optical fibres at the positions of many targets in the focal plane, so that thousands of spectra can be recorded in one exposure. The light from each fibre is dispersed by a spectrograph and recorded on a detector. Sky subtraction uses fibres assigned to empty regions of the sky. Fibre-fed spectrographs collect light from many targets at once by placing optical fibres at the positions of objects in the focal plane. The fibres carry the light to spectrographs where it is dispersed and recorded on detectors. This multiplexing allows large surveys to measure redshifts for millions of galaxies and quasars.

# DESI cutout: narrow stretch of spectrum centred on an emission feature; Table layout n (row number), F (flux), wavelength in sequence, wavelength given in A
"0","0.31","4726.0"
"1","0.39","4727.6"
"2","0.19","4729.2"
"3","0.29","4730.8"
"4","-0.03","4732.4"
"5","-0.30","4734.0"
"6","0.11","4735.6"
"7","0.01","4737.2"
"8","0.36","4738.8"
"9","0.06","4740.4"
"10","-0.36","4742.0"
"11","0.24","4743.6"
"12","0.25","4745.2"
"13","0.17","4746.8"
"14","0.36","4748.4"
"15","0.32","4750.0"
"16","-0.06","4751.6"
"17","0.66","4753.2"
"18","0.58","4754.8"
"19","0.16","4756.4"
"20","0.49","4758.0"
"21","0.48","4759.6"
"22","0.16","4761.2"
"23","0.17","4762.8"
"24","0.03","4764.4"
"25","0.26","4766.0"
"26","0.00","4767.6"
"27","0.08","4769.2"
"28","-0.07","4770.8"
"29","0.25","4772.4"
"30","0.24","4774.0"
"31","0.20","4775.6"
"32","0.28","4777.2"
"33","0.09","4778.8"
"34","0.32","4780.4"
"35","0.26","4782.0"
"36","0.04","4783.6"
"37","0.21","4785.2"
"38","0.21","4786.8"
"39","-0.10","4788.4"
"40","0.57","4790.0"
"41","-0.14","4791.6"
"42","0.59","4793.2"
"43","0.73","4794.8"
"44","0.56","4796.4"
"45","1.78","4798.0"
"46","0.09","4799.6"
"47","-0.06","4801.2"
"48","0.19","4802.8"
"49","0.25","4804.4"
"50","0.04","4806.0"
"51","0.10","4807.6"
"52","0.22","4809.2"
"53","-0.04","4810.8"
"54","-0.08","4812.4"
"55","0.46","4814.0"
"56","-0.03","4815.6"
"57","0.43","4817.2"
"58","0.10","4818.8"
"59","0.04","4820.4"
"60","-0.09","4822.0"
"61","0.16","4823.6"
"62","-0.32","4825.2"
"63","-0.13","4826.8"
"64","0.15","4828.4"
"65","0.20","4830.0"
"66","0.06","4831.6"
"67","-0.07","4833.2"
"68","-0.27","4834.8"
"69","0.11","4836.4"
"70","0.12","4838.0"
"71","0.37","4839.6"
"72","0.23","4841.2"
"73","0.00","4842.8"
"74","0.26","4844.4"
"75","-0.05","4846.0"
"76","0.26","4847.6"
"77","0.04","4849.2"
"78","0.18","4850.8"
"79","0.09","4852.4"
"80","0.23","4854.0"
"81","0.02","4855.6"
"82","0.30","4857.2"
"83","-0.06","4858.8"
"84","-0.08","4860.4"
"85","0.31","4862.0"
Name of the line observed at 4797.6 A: [O II] 3727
